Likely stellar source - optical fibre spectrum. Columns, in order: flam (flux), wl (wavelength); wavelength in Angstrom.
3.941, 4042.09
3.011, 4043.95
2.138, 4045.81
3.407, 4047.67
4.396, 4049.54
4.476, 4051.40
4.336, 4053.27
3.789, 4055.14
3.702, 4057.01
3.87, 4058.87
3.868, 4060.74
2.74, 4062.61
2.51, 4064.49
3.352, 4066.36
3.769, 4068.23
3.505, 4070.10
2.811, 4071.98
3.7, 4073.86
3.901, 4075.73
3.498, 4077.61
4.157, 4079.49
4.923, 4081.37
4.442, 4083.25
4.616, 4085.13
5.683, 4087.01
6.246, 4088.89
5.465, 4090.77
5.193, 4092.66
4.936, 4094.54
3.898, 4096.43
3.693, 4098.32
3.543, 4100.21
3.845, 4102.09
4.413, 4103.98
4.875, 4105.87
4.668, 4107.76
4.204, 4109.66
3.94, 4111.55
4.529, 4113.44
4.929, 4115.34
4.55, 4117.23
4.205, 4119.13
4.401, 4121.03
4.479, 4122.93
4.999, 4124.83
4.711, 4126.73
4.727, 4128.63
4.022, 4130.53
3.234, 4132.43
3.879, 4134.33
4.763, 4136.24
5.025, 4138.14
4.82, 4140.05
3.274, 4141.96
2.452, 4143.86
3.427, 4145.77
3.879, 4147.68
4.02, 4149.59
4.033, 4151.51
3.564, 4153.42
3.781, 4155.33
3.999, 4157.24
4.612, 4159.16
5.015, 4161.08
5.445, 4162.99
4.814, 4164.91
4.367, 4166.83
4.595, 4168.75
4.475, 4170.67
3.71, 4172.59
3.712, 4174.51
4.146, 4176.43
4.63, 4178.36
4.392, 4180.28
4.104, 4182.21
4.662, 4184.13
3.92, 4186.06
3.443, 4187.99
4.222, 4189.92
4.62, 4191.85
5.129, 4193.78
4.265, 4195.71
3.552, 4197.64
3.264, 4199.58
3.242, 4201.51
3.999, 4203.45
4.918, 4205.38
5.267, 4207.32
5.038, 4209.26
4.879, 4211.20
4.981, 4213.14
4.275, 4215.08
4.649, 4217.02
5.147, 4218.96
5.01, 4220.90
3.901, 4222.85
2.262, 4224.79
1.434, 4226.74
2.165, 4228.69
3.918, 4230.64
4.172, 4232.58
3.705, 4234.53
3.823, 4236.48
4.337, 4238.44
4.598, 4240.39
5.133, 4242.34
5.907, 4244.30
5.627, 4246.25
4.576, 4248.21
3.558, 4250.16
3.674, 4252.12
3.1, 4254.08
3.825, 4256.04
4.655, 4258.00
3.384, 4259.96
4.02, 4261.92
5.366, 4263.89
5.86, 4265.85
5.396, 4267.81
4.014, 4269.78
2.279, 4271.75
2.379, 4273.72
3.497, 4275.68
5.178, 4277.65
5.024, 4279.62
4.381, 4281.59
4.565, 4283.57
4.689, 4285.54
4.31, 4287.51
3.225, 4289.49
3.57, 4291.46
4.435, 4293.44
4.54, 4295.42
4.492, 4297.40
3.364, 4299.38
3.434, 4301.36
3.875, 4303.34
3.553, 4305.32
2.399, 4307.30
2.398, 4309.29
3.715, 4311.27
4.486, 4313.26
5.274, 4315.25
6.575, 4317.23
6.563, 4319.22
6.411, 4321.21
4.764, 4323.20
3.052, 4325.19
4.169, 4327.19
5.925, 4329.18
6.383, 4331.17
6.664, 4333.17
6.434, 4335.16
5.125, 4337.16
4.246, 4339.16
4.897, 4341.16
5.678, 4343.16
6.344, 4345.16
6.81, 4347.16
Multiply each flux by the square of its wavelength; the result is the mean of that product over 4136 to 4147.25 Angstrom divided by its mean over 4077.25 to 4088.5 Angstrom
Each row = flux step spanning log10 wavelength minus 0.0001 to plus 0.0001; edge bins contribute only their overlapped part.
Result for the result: 0.86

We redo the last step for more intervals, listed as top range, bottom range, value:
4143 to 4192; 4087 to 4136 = 0.95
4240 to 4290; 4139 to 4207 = 1.09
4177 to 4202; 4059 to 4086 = 1.18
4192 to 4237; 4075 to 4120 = 0.95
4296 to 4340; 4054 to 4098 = 1.28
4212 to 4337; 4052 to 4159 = 1.13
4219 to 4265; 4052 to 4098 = 1.06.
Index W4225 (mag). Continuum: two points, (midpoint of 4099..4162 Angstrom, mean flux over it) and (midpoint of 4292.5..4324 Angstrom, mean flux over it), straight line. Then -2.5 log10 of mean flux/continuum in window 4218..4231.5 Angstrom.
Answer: 0.26 mag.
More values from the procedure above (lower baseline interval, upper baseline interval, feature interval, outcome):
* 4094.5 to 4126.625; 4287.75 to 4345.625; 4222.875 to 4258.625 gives 0.17 mag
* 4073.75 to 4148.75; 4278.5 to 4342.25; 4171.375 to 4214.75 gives 0.04 mag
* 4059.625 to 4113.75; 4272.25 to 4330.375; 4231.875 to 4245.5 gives -0.08 mag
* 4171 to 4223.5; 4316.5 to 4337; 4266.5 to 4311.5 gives 0.33 mag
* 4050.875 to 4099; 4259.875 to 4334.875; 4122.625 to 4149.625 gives 0.03 mag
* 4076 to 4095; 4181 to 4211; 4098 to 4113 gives 0.14 mag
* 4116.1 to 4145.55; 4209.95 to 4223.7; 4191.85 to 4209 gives 0.09 mag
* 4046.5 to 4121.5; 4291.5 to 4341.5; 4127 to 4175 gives 0.04 mag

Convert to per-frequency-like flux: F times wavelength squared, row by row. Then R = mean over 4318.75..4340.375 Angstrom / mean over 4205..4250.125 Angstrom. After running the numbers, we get 1.31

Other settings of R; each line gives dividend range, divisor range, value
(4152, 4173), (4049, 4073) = 1.28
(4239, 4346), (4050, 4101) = 1.23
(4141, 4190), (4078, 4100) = 0.89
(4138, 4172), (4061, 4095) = 1.04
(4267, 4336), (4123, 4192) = 1.13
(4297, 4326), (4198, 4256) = 1.08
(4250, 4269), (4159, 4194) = 1.02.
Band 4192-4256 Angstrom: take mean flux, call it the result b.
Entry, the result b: 4.17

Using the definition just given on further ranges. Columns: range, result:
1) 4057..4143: 4.23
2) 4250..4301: 4.11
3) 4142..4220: 4.26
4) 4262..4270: 5.14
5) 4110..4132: 4.46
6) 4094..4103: 3.94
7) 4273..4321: 4.21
